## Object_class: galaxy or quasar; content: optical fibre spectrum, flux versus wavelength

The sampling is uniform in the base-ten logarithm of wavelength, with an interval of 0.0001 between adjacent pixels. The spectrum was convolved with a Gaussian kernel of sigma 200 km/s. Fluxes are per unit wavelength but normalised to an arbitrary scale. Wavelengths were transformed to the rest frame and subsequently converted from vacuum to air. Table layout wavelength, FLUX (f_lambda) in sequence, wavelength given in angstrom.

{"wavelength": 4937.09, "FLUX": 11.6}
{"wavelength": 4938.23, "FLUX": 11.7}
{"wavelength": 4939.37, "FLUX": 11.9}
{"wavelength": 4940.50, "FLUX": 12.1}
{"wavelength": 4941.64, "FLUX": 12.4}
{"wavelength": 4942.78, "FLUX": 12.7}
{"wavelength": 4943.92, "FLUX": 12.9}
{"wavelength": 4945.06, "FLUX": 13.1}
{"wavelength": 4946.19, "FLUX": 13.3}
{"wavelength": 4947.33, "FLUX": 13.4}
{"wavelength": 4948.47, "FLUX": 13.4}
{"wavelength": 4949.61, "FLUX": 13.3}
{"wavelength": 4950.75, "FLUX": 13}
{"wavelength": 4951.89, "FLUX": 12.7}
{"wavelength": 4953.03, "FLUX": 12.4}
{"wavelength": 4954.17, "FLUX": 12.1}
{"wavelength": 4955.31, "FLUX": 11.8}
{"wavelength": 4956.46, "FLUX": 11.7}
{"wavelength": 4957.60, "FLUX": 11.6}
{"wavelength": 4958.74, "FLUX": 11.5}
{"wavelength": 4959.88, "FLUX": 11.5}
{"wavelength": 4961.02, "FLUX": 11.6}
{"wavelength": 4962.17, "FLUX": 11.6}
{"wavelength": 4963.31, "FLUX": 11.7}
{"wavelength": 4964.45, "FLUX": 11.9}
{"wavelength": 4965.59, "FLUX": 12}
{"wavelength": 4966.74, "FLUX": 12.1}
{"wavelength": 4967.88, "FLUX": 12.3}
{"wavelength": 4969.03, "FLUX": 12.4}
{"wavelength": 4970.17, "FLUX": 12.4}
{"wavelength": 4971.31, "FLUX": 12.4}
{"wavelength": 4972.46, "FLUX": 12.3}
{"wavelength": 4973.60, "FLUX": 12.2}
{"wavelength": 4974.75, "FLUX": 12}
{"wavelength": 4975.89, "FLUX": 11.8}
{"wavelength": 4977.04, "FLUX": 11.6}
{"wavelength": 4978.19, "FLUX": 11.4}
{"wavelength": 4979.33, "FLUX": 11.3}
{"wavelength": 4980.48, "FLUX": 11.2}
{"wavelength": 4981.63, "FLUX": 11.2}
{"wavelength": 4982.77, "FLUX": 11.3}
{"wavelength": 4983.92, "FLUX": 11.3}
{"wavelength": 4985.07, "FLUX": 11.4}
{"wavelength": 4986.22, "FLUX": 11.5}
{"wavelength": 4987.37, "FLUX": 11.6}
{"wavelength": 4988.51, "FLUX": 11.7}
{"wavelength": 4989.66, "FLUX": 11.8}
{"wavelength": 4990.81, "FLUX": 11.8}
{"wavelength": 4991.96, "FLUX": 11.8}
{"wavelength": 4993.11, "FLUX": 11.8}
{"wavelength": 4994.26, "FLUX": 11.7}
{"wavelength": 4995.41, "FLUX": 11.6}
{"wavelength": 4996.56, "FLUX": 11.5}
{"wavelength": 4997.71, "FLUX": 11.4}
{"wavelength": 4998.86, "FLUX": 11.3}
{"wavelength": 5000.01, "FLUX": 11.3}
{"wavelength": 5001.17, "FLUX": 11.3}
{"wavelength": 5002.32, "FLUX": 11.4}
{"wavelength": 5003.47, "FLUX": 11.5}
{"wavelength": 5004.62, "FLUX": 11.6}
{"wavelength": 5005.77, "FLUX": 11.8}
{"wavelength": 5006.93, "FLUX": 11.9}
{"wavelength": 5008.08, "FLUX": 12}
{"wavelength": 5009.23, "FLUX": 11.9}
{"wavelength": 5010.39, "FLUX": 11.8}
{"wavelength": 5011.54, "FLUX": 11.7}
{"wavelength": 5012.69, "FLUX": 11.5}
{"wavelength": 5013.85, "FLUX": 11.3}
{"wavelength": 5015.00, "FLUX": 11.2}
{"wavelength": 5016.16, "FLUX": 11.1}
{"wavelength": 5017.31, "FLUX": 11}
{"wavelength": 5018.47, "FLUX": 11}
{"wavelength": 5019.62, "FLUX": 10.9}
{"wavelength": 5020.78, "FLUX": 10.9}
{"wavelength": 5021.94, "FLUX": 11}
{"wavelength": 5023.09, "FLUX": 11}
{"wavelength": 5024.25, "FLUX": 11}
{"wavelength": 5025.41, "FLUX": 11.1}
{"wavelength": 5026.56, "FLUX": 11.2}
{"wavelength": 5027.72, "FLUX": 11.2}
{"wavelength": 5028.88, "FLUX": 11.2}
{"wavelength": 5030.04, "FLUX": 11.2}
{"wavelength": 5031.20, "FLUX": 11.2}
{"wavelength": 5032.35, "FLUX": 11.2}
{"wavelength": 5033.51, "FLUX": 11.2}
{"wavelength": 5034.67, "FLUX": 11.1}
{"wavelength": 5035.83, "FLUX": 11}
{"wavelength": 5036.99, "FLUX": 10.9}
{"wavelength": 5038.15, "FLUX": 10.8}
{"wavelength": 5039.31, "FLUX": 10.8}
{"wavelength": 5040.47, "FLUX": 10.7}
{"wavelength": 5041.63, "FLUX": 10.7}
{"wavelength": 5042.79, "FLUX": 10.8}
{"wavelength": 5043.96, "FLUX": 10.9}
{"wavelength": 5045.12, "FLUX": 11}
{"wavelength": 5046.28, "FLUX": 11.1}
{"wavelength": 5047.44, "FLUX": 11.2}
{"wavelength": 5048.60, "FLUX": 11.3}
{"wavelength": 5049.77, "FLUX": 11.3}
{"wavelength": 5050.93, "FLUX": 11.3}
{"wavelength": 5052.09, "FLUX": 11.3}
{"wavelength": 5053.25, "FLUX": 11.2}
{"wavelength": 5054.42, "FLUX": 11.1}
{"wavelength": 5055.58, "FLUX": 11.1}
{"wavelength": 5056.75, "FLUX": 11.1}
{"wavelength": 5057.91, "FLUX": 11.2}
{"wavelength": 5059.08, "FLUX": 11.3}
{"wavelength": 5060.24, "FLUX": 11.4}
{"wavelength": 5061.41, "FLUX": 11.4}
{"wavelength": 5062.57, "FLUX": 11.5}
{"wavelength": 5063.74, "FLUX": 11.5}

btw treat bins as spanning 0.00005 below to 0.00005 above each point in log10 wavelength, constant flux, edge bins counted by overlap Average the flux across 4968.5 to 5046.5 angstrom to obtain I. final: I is 11.4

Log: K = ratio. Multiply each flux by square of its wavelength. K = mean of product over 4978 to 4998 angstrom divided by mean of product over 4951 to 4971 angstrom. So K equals 0.97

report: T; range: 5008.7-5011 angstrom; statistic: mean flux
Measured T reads 11.8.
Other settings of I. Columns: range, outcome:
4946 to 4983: 12.1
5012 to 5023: 11.1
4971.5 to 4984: 11.6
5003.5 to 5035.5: 11.3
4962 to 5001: 11.7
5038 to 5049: 10.9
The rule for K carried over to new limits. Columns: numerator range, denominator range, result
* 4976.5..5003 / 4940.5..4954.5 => 0.91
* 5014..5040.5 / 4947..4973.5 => 0.93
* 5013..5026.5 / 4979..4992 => 0.98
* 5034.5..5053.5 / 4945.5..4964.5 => 0.93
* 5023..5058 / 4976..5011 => 0.98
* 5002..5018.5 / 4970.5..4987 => 1.00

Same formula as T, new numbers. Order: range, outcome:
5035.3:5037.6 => 10.9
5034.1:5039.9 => 10.9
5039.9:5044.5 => 10.8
